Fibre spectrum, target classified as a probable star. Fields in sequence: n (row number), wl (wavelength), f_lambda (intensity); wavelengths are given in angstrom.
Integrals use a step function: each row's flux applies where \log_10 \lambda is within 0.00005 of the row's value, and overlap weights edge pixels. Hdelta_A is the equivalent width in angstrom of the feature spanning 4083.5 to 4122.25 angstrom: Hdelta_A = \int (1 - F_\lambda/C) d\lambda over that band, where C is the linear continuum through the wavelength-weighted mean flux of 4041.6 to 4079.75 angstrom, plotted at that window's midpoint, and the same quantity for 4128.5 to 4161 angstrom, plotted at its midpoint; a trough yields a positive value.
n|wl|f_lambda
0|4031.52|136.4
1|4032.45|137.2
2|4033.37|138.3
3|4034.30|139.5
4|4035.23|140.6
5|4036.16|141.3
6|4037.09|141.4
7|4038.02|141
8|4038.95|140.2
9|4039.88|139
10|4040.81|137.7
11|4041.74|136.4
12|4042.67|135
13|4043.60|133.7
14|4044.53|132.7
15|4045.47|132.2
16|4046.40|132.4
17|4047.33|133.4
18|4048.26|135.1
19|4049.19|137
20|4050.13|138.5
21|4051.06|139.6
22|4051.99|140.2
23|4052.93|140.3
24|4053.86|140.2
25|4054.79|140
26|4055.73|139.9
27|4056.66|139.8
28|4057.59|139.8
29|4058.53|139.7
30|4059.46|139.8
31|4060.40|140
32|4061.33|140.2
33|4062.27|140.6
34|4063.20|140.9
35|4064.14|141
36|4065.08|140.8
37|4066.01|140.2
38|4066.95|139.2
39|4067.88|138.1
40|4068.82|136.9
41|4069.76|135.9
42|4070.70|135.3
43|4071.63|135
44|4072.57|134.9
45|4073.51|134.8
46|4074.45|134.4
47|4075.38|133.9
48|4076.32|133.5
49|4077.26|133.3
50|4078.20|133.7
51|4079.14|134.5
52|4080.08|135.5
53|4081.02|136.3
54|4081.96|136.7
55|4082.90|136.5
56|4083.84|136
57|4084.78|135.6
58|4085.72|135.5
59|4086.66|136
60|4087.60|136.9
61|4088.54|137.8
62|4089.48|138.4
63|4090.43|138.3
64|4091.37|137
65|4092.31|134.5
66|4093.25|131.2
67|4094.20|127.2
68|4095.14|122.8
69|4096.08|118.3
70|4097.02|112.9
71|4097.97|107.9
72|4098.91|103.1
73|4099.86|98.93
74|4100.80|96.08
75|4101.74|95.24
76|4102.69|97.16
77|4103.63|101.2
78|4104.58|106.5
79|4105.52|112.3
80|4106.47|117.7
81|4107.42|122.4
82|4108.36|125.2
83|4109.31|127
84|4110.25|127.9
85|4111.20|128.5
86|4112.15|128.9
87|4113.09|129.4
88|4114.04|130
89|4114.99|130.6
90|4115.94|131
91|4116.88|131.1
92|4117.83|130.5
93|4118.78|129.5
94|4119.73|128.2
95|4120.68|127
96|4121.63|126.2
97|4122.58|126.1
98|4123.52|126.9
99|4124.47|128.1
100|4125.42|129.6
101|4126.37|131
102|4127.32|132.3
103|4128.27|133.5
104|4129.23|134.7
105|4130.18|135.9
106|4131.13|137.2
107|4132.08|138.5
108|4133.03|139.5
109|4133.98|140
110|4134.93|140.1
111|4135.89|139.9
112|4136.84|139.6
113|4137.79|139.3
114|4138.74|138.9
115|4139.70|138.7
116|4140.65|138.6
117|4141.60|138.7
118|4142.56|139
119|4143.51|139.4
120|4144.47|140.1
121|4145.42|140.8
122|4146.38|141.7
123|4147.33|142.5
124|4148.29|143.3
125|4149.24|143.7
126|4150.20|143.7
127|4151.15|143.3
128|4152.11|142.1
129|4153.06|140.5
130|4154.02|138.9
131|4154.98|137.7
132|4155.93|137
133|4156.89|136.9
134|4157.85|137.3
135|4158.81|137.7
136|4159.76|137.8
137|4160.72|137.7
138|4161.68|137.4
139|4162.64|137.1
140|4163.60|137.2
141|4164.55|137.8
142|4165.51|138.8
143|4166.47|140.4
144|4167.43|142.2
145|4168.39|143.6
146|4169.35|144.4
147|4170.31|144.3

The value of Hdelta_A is 4.1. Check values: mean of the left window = 137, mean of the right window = 139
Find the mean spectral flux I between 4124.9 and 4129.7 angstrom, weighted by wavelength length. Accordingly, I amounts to 132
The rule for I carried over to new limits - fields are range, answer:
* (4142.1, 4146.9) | 140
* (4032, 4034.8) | 139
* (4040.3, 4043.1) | 137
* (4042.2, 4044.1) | 135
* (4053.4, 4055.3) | 140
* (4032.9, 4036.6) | 140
